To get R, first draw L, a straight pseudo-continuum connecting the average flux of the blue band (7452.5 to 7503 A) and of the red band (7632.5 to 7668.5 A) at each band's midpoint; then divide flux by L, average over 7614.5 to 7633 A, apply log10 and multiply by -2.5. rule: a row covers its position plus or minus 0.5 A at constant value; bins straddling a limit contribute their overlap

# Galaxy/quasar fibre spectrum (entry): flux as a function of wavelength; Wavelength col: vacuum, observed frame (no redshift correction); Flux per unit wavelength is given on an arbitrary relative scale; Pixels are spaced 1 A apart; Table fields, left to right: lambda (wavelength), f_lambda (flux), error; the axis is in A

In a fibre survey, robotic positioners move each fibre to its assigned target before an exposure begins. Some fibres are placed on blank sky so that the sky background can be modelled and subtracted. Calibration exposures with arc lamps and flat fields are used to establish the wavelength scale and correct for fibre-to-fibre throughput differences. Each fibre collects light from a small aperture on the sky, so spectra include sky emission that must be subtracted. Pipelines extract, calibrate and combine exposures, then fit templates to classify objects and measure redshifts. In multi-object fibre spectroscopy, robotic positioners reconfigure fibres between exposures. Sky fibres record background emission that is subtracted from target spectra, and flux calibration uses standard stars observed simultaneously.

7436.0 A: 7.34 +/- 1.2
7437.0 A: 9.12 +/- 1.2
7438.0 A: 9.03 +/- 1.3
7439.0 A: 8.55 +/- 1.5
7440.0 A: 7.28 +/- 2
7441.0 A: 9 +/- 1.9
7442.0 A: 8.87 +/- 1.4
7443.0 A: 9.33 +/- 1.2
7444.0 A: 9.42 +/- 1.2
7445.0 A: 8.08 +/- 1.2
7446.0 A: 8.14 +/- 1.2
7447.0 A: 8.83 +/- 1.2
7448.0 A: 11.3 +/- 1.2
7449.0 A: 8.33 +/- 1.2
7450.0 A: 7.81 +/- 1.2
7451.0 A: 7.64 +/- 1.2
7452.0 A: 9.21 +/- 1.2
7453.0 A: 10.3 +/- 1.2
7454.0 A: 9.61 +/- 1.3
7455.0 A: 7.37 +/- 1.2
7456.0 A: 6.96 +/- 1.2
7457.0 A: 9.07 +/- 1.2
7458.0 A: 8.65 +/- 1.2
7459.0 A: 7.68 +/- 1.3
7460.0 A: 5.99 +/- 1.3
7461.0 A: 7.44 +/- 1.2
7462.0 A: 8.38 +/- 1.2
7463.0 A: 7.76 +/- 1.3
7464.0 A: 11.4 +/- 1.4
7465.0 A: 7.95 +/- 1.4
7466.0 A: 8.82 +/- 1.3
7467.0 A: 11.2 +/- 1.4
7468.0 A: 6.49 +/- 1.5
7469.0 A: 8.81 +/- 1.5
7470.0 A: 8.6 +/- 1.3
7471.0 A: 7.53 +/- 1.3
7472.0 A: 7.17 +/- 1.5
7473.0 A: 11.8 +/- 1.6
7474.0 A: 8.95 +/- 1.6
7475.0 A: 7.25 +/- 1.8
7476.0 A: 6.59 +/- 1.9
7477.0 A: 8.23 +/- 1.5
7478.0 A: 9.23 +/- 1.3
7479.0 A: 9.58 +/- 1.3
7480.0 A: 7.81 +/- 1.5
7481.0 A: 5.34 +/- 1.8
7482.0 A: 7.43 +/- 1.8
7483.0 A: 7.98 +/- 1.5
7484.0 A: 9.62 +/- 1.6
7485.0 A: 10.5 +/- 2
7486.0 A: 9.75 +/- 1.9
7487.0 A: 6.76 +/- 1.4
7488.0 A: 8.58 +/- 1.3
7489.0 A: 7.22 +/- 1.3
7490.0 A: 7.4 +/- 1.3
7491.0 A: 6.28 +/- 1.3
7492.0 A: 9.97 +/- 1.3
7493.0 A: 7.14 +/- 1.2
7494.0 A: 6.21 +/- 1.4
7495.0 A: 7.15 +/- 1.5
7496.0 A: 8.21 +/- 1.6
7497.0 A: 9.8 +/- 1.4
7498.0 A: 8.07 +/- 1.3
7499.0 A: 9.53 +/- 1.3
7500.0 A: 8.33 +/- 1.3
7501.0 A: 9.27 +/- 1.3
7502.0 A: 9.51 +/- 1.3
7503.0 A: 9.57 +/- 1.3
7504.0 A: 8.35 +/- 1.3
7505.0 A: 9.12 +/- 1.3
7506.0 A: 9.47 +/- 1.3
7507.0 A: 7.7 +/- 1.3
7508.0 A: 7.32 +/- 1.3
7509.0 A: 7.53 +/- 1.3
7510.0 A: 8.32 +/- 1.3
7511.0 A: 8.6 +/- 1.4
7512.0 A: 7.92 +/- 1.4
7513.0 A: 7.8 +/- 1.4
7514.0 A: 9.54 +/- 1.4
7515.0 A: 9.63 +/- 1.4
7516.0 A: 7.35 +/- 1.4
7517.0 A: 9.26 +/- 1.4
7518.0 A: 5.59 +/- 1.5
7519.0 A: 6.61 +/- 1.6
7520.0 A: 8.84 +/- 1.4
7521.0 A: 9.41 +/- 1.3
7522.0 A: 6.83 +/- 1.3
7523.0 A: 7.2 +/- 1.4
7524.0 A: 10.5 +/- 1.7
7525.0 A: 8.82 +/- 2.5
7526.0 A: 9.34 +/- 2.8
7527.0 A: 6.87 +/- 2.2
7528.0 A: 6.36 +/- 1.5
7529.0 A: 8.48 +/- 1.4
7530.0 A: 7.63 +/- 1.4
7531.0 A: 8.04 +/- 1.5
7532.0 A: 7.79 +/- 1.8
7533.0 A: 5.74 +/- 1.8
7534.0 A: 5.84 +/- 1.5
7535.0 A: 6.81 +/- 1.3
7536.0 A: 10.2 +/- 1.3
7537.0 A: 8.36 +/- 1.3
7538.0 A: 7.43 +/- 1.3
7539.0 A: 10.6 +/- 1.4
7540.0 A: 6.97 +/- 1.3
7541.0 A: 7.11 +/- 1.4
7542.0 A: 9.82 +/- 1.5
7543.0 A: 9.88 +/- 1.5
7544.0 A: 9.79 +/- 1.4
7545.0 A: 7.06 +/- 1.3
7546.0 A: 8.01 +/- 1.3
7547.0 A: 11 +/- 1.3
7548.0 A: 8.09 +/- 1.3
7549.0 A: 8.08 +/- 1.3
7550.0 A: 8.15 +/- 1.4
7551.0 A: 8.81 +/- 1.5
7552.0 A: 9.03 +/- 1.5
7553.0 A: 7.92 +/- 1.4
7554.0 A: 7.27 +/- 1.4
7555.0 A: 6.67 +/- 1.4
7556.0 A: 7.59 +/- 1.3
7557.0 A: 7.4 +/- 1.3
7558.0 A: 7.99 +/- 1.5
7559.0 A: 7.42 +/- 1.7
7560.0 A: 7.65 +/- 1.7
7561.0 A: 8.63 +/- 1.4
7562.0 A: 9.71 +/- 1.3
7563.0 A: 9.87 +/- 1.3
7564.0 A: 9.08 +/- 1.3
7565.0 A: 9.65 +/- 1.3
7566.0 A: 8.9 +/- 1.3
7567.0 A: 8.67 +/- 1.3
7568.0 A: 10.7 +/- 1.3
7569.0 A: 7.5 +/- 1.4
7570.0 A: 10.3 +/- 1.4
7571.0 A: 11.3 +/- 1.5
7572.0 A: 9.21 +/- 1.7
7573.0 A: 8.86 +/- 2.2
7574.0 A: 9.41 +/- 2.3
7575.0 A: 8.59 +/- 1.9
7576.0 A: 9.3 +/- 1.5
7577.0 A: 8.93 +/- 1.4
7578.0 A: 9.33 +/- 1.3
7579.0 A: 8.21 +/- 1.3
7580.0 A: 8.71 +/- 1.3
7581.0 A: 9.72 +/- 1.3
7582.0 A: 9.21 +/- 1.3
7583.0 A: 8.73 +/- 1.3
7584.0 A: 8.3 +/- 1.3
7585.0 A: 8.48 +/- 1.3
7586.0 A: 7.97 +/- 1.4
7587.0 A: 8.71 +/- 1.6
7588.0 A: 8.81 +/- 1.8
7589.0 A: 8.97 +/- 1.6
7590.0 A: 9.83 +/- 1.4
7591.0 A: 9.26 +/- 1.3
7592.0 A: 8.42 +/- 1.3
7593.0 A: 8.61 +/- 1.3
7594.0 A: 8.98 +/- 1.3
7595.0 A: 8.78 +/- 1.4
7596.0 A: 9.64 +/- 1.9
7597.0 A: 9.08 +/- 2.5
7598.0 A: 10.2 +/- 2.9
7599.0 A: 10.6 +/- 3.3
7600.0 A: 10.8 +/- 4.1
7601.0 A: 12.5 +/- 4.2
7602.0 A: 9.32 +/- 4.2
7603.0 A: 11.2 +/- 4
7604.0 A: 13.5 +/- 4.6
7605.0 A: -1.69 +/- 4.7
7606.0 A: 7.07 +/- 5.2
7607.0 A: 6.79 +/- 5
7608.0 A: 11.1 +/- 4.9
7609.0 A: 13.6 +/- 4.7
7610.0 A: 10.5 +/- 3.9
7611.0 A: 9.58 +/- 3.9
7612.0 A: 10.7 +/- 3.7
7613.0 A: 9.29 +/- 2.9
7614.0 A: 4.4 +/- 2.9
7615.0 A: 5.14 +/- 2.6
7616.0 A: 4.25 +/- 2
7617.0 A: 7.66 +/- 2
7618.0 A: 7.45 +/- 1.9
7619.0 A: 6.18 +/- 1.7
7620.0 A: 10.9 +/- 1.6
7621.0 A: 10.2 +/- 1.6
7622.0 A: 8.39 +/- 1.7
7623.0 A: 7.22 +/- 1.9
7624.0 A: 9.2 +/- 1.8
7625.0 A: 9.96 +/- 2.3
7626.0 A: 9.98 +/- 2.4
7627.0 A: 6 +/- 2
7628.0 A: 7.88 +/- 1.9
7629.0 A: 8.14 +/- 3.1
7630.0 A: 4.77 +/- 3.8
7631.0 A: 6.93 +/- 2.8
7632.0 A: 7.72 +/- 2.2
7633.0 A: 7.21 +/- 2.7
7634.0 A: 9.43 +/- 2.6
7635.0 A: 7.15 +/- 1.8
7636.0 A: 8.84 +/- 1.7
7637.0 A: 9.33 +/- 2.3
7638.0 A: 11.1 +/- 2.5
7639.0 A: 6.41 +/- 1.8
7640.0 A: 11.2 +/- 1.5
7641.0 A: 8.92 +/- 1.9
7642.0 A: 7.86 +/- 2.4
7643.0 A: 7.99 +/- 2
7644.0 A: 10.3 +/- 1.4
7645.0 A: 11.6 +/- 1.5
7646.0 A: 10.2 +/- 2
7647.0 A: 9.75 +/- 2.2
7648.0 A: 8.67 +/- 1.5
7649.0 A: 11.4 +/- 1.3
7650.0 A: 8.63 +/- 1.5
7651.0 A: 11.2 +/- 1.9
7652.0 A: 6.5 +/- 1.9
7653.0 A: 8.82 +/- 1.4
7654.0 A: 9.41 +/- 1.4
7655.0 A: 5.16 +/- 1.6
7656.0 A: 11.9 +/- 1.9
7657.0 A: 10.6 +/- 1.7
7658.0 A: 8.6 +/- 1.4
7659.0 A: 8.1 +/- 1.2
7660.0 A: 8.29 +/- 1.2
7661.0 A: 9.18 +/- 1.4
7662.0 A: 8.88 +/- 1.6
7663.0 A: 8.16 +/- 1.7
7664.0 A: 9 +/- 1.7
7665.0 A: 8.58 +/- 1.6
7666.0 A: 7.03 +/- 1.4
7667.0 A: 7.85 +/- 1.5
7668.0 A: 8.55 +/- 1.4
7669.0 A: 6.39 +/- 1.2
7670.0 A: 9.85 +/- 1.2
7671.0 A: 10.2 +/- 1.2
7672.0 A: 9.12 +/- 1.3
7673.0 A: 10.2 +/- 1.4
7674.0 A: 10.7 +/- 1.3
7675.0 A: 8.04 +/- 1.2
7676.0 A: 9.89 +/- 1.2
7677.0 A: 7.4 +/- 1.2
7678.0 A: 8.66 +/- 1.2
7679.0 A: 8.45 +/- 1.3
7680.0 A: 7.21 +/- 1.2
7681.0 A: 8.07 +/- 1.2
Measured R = 0.16 mag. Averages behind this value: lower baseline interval 8.35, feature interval 7.65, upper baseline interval 8.94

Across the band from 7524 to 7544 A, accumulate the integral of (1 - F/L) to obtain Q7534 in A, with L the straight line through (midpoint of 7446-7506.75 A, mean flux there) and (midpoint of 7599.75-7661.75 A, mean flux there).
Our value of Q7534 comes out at 0.99 A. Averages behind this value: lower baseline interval 8.43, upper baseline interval 8.71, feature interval 8.11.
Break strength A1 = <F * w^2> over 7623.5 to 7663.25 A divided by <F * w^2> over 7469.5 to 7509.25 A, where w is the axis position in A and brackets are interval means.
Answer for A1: 1.1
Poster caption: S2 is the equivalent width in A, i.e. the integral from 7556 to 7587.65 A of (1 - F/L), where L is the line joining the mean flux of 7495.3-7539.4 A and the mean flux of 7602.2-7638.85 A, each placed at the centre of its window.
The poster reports -2.49 A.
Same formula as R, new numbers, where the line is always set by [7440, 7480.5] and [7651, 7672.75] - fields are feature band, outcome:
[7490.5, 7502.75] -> 0.03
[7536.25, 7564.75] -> 0.02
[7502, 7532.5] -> 0.05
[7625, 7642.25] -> 0.05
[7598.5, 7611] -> -0.12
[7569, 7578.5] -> -0.09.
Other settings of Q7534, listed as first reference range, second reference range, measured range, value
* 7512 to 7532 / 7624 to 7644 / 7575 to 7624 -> -3.3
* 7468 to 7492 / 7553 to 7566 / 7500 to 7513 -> -0.5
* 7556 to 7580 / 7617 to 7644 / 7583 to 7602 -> -1.3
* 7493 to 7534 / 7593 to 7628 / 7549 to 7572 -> -0.5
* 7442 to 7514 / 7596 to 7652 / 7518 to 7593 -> 0.9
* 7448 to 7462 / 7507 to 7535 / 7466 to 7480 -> -0.7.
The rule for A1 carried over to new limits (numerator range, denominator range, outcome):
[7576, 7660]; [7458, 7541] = 1.11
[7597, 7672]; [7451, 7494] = 1.10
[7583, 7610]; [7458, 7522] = 1.14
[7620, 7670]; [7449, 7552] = 1.09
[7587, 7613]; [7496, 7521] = 1.14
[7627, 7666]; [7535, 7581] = 1.02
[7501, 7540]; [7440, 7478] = 0.97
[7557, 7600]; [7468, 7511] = 1.12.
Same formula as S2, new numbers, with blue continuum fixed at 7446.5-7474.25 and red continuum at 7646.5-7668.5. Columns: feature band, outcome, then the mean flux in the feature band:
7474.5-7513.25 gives 1.9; 8.22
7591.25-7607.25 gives -0.5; 9.03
